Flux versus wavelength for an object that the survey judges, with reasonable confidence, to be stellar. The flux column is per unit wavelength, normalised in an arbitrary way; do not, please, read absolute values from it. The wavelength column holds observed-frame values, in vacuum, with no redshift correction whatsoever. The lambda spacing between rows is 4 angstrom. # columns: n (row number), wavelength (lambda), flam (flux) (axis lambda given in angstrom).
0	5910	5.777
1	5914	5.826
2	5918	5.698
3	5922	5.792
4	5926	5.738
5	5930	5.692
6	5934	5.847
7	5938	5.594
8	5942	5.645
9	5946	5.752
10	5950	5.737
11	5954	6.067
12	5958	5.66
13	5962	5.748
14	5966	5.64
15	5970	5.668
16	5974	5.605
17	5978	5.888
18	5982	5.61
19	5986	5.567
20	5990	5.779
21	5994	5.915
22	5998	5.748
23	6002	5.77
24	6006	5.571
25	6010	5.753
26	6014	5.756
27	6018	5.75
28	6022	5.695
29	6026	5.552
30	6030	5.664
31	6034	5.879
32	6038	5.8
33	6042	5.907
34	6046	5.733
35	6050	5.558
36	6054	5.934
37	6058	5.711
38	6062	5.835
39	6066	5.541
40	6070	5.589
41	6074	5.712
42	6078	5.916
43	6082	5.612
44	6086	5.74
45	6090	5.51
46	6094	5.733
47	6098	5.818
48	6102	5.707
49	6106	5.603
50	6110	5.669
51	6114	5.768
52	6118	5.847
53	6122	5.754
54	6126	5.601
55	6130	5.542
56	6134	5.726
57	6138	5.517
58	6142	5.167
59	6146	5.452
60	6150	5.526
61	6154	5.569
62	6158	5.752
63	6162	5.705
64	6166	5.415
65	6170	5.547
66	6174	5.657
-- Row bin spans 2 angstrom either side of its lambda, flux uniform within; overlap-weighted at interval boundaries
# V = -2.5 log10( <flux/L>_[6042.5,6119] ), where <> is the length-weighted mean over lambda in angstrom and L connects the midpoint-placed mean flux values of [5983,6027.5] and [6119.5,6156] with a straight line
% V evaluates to -0.02 mag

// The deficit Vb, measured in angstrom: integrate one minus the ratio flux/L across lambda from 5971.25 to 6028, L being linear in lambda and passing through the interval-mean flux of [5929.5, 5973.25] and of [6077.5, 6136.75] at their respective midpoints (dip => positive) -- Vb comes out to 0.08 angstrom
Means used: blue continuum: 5.73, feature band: 5.71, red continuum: 5.7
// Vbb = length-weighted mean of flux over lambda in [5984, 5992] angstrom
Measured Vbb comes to 5.67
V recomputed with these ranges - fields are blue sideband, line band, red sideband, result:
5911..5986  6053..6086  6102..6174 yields -0.01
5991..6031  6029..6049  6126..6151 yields -0.02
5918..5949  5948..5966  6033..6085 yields -0.01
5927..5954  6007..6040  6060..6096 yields 0.00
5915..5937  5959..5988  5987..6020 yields 0.01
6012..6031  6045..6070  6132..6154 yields -0.02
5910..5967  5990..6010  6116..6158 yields -0.01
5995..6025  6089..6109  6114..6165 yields -0.01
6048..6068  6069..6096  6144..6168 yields 0.00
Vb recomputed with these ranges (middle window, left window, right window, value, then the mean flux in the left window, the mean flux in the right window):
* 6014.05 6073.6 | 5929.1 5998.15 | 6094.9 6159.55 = -0.5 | 5.73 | 5.63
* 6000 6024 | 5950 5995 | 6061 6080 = 0.0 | 5.74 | 5.71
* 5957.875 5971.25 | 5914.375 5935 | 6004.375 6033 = 0.1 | 5.75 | 5.69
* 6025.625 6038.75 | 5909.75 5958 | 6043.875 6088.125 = 0.0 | 5.76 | 5.72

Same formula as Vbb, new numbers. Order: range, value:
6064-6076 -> 5.61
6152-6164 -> 5.68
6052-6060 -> 5.82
